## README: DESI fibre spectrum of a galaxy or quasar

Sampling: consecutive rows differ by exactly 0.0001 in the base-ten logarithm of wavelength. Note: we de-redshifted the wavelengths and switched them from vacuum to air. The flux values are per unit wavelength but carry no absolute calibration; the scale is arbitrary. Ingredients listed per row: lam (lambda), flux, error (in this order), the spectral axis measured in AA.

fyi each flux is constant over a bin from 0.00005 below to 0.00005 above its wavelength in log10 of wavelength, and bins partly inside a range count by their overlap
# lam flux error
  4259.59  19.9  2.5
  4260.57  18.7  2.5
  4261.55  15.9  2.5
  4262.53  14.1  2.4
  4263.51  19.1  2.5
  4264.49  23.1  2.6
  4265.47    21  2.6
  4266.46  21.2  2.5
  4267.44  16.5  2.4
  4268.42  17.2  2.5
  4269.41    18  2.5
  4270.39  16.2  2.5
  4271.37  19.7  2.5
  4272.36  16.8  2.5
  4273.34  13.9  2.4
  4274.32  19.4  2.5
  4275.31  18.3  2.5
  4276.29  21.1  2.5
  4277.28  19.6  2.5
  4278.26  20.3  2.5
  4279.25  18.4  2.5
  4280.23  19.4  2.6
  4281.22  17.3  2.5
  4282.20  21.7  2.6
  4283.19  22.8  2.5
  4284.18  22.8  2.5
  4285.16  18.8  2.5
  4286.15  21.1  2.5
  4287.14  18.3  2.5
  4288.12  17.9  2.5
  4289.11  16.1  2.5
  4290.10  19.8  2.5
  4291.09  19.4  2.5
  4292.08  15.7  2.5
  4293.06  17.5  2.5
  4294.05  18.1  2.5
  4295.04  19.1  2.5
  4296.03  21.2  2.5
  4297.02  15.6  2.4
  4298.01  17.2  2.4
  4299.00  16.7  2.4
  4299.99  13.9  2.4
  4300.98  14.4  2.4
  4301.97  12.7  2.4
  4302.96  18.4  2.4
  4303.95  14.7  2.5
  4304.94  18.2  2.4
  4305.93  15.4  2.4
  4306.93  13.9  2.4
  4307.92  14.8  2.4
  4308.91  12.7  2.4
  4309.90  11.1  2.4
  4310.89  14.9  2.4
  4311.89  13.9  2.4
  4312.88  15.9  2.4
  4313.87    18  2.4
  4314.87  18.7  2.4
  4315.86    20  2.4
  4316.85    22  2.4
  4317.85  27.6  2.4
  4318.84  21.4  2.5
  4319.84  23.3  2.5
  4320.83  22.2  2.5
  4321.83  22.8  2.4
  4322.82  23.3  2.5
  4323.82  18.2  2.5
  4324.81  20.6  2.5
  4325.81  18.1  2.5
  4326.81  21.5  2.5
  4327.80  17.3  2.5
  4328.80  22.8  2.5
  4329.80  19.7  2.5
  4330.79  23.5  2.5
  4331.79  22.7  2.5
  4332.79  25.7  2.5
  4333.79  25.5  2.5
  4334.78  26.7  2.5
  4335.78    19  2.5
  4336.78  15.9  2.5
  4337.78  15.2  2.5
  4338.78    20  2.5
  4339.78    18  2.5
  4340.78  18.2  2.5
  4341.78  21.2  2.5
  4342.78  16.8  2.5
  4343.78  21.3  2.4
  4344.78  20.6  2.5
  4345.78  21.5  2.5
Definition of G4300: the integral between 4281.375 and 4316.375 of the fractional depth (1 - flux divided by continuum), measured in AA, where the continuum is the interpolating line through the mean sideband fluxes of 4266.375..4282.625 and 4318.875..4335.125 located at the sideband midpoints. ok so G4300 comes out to 5.0 AA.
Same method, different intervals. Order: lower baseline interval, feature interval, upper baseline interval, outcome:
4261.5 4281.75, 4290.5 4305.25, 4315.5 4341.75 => 2.1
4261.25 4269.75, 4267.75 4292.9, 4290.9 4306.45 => -1.5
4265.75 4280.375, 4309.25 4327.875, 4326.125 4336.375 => 1.7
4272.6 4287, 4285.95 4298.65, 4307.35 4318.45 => 0.4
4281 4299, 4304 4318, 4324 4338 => 2.4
